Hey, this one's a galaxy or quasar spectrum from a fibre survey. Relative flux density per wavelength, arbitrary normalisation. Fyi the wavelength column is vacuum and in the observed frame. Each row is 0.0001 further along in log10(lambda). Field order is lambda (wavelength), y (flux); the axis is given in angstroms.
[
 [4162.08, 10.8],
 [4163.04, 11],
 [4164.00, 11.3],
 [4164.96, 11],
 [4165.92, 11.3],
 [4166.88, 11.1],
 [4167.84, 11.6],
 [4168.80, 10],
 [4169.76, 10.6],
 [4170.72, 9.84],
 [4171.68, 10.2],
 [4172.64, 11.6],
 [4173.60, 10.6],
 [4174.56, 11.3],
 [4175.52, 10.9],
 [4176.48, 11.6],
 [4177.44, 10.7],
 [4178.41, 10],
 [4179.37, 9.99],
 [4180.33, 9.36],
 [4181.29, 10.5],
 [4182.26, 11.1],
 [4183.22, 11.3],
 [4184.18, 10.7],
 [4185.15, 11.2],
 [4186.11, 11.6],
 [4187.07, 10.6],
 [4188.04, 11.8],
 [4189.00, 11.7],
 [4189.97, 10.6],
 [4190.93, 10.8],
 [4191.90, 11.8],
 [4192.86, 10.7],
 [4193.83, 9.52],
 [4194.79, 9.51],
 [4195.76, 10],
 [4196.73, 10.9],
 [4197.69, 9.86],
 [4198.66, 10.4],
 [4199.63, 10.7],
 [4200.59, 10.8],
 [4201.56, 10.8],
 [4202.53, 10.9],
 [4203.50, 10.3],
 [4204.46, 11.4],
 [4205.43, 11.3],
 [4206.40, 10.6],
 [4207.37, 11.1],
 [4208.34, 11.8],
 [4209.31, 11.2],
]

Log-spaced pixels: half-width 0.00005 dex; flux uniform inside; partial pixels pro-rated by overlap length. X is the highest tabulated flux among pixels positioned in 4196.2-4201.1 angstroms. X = 10.9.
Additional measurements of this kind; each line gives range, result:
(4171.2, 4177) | 11.6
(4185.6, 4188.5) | 11.8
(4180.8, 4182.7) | 11.1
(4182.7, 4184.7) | 11.3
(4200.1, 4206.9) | 11.4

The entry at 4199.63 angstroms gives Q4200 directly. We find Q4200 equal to 10.7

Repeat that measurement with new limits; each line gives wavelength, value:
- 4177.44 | 10.7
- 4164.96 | 11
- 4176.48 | 11.6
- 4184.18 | 10.7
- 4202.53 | 10.9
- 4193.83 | 9.52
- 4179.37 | 9.99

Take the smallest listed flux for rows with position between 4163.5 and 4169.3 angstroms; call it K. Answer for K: 10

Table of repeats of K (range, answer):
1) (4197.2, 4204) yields 9.86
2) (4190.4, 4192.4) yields 10.8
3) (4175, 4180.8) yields 9.36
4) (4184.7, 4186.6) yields 11.2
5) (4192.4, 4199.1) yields 9.51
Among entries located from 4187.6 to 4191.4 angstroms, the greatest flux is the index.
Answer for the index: 11.8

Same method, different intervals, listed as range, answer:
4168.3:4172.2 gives 10.6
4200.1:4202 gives 10.8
